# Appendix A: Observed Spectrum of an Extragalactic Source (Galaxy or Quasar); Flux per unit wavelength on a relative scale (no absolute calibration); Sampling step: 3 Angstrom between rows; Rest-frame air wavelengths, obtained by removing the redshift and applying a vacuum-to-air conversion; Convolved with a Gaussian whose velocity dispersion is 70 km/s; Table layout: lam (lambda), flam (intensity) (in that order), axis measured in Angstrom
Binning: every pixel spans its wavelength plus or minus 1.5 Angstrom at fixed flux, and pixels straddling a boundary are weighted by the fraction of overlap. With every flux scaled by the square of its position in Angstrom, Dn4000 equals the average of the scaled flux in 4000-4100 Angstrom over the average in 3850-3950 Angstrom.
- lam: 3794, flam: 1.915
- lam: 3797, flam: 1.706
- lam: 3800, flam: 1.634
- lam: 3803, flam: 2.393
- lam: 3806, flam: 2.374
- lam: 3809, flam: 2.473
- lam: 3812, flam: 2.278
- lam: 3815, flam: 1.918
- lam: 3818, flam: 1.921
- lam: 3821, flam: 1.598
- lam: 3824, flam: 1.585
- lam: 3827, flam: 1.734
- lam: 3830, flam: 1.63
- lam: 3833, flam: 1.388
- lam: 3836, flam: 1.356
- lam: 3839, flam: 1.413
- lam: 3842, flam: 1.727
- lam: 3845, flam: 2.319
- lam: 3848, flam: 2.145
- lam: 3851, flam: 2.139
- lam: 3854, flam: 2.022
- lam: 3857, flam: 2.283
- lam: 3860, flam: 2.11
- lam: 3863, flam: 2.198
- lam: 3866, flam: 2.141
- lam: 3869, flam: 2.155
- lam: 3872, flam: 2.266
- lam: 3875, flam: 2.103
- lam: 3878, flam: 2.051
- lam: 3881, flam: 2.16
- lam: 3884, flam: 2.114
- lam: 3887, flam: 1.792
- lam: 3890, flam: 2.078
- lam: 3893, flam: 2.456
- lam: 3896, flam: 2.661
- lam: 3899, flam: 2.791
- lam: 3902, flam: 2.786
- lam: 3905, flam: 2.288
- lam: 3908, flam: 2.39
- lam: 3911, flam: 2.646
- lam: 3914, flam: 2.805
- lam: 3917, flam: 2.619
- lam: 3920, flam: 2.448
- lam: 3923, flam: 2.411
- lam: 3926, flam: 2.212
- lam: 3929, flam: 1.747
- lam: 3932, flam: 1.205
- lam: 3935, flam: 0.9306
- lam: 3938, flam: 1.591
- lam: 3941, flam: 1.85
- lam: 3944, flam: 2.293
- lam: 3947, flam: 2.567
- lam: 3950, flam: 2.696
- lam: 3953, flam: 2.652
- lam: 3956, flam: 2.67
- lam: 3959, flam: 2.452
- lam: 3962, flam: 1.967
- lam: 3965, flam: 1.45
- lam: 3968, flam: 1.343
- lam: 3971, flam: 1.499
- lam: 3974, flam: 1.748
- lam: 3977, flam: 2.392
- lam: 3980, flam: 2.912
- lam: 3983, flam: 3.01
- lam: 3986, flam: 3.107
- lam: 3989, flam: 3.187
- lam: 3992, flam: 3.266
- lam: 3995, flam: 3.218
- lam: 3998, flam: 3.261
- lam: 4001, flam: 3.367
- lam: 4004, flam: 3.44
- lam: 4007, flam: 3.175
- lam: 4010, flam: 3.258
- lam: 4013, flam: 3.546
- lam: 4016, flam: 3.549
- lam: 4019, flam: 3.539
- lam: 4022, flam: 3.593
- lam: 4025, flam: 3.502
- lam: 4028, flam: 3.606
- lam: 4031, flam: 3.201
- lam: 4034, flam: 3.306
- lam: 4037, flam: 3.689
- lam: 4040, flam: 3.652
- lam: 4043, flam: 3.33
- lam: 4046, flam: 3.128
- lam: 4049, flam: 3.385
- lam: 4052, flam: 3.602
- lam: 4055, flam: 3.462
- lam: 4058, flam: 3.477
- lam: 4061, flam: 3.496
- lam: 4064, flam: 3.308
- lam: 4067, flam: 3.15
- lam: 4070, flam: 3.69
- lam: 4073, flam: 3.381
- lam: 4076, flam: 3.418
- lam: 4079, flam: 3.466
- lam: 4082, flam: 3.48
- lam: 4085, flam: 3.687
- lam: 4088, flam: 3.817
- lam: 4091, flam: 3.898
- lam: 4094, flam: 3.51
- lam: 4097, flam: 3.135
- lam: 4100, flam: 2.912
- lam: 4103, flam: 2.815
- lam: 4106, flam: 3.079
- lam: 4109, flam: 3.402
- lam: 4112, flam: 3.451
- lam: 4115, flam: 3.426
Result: 1.7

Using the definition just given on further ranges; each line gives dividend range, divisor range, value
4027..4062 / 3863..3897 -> 1.72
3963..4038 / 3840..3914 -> 1.42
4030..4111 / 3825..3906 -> 1.81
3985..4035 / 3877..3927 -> 1.48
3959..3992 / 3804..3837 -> 1.35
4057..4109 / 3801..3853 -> 2.03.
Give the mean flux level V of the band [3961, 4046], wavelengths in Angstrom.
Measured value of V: 3.01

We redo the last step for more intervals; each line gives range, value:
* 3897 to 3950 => 2.23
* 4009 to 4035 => 3.46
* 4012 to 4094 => 3.49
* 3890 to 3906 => 2.56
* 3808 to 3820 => 2.11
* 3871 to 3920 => 2.38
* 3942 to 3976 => 2.12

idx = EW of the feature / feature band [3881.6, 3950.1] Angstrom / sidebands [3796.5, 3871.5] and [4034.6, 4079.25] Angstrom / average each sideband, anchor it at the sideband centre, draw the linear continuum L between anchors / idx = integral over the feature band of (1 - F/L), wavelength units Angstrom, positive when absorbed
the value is 7.2 Angstrom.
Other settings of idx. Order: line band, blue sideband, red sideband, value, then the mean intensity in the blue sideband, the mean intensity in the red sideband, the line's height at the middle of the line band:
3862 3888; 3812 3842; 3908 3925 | 0.2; 1.65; 2.56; 2.14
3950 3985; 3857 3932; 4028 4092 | 7.3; 2.29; 3.48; 2.81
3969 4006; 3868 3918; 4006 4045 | 3.6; 2.36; 3.46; 3.14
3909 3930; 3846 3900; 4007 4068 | 0.9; 2.2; 3.43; 2.55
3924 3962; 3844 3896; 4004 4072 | 9.1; 2.16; 3.44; 2.72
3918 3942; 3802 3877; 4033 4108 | 6.8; 1.98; 3.41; 2.54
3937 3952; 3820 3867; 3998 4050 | 2.8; 1.86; 3.42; 2.74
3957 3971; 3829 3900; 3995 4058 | 5.3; 2.06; 3.43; 2.9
